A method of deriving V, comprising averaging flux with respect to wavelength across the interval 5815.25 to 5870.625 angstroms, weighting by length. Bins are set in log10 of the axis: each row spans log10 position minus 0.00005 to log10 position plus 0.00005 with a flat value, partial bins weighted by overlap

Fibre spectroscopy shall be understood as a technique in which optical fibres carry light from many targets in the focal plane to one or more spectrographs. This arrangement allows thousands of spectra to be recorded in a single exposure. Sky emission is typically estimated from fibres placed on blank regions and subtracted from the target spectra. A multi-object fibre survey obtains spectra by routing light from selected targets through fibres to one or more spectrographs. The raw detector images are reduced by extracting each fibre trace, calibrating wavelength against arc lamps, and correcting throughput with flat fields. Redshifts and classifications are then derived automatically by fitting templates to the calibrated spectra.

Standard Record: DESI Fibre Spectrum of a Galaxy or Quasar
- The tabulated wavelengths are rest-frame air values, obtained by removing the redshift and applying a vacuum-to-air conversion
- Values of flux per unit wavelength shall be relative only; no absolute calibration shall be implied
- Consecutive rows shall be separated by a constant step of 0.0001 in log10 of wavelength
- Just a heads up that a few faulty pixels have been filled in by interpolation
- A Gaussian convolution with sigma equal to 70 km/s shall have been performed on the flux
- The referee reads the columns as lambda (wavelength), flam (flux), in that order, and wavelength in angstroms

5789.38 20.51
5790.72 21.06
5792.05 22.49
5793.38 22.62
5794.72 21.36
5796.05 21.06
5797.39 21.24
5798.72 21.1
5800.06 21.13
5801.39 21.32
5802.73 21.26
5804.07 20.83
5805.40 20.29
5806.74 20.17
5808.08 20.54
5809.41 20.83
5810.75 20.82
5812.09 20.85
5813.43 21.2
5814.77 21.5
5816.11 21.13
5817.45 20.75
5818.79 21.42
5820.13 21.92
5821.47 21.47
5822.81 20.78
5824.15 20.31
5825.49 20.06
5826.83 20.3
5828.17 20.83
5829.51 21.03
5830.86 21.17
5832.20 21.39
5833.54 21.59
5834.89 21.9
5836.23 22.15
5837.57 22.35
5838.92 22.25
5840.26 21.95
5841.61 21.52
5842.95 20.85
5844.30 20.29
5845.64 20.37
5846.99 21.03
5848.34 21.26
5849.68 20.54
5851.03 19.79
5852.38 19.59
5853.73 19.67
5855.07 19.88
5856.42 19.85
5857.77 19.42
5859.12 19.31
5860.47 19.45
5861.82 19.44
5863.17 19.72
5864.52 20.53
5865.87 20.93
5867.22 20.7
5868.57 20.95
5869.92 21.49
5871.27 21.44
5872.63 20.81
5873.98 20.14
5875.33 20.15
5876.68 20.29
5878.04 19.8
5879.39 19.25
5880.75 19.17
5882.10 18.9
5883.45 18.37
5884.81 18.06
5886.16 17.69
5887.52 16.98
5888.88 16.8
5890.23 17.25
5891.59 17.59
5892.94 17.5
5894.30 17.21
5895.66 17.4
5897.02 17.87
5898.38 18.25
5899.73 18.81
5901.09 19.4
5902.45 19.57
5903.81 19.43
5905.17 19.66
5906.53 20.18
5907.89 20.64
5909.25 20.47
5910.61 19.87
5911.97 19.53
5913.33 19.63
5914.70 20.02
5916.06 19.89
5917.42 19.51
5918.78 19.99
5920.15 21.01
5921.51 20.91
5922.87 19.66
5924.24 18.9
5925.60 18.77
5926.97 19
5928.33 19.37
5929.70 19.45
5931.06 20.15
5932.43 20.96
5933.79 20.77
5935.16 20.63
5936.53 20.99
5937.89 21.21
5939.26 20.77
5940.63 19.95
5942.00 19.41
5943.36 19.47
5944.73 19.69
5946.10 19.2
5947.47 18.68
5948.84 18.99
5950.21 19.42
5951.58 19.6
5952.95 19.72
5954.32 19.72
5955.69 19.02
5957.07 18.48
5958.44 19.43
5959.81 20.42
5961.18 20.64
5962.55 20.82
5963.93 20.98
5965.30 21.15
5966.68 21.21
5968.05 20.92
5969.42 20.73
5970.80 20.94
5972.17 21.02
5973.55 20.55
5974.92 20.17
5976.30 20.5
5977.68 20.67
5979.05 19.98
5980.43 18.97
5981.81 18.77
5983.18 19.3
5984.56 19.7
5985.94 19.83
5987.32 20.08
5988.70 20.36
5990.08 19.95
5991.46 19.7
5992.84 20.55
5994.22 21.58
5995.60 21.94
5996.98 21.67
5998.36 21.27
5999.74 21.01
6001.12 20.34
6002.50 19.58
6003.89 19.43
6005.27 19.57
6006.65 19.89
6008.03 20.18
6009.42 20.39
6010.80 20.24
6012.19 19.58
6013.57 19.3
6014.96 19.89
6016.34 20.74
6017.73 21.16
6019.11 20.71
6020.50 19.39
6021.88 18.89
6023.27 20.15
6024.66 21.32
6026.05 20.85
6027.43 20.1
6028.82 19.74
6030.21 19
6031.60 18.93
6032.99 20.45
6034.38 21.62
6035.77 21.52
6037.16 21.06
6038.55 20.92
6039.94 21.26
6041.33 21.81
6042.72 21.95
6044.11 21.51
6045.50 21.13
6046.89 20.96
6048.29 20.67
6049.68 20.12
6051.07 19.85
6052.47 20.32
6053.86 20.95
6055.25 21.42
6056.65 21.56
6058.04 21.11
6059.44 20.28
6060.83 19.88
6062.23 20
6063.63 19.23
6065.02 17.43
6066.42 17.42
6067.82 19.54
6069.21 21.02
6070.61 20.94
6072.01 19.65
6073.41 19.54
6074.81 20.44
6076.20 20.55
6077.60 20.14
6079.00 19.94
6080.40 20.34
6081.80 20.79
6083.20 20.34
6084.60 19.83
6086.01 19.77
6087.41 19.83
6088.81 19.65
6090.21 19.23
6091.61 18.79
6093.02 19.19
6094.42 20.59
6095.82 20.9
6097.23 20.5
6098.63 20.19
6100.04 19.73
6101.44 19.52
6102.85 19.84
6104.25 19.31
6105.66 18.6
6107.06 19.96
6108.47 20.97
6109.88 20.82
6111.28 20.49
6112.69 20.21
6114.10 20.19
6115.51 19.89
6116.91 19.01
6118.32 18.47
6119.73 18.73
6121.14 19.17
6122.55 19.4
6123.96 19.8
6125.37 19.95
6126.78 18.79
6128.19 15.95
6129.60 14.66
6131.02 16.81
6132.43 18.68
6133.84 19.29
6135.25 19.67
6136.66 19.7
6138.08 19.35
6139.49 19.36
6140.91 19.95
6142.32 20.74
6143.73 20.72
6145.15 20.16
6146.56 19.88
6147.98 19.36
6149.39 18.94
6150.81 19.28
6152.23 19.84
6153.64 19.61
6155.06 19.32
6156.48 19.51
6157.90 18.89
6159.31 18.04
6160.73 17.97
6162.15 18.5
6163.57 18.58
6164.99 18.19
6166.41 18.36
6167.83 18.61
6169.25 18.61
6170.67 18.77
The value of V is 20.8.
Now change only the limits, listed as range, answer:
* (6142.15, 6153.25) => 19.8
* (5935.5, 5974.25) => 20.1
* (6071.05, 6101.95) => 20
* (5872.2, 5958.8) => 19.4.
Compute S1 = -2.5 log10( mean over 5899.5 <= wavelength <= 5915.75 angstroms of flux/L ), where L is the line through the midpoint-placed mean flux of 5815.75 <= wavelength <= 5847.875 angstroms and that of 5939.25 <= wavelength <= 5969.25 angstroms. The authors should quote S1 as 0.032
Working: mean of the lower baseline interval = 21.2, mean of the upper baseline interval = 19.9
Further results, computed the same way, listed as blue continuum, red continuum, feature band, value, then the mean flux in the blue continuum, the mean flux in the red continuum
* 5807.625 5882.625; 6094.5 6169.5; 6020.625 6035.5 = -0.02 mag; 20.7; 19.3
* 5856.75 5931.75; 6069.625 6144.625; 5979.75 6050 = -0.05 mag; 19.4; 19.6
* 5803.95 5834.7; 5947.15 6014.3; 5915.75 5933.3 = 0.03 mag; 20.9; 20.1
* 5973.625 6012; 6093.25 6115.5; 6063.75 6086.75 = 0.02 mag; 20.2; 20.1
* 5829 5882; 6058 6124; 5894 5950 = 0.04 mag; 20.6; 19.8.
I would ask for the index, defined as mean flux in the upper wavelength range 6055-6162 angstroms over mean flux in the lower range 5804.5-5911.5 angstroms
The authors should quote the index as 0.97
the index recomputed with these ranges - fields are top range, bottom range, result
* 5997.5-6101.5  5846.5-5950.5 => 1.03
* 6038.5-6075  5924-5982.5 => 1.02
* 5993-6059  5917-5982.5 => 1.03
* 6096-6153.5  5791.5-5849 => 0.92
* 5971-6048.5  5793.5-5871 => 0.98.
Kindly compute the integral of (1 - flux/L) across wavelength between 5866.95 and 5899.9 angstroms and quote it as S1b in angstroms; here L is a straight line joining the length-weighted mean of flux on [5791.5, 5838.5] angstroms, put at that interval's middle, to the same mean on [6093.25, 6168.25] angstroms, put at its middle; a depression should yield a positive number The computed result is 3.0 angstroms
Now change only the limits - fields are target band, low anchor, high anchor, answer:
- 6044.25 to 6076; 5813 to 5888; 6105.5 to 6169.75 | -1.1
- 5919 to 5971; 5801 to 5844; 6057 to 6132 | 1.0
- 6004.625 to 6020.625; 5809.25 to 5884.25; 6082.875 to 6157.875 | -0.2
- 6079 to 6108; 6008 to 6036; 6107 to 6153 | -0.4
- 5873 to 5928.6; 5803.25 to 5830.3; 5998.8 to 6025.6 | 3.9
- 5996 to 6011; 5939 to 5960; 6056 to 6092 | -0.5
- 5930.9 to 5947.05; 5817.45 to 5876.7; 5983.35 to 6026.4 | 0.2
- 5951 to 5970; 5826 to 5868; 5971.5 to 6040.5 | 0.2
